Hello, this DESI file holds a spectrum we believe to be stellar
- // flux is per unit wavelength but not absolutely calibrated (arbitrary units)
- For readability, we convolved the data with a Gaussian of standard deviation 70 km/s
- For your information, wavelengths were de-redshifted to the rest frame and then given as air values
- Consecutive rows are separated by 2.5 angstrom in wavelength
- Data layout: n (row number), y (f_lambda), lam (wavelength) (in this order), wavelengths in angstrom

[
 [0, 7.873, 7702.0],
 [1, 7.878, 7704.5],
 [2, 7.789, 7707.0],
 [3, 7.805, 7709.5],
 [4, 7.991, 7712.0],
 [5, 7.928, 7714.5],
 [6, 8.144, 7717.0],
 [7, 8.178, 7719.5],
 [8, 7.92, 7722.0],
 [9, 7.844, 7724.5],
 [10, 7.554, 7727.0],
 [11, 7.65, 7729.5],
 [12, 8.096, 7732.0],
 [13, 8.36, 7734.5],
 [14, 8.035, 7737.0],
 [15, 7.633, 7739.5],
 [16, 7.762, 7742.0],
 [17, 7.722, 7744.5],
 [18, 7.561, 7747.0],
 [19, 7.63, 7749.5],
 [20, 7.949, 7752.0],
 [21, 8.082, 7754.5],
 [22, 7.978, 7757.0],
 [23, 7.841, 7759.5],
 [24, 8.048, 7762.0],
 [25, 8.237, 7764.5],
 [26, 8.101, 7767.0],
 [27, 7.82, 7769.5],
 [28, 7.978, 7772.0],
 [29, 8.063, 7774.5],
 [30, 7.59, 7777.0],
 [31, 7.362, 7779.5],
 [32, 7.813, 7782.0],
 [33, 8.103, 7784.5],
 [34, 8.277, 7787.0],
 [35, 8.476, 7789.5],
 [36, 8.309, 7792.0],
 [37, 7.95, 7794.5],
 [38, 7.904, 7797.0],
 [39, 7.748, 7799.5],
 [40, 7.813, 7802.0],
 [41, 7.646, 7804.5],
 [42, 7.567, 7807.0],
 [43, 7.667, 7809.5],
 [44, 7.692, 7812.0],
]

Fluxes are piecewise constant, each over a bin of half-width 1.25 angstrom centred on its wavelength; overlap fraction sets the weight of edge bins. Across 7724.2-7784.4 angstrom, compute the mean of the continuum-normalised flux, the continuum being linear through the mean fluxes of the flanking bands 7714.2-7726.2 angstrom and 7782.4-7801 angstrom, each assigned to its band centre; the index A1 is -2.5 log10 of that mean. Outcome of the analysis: 0.02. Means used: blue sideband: 7.99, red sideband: 8.09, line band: 7.87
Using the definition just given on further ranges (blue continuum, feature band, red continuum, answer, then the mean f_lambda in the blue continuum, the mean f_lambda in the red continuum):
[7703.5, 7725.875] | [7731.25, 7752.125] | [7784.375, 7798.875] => 0.02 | 7.94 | 8.16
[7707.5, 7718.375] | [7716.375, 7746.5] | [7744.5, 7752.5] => -0.01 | 7.96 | 7.69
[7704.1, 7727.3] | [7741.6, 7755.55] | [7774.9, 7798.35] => 0.02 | 7.92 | 7.98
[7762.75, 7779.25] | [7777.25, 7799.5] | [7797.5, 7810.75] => -0.02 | 7.93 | 7.7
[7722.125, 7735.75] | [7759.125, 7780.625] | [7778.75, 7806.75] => 0.00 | 7.9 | 7.94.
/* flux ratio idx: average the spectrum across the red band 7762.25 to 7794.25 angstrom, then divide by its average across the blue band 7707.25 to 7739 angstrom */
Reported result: 1.0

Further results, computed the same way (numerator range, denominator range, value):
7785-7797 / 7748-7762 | 1.04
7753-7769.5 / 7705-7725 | 1.01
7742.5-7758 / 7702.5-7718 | 0.99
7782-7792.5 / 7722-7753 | 1.05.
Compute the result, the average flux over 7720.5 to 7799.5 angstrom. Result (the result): 7.92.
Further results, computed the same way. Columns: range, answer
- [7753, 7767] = 8.04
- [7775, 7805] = 7.93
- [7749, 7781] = 7.9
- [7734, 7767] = 7.91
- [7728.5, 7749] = 7.85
